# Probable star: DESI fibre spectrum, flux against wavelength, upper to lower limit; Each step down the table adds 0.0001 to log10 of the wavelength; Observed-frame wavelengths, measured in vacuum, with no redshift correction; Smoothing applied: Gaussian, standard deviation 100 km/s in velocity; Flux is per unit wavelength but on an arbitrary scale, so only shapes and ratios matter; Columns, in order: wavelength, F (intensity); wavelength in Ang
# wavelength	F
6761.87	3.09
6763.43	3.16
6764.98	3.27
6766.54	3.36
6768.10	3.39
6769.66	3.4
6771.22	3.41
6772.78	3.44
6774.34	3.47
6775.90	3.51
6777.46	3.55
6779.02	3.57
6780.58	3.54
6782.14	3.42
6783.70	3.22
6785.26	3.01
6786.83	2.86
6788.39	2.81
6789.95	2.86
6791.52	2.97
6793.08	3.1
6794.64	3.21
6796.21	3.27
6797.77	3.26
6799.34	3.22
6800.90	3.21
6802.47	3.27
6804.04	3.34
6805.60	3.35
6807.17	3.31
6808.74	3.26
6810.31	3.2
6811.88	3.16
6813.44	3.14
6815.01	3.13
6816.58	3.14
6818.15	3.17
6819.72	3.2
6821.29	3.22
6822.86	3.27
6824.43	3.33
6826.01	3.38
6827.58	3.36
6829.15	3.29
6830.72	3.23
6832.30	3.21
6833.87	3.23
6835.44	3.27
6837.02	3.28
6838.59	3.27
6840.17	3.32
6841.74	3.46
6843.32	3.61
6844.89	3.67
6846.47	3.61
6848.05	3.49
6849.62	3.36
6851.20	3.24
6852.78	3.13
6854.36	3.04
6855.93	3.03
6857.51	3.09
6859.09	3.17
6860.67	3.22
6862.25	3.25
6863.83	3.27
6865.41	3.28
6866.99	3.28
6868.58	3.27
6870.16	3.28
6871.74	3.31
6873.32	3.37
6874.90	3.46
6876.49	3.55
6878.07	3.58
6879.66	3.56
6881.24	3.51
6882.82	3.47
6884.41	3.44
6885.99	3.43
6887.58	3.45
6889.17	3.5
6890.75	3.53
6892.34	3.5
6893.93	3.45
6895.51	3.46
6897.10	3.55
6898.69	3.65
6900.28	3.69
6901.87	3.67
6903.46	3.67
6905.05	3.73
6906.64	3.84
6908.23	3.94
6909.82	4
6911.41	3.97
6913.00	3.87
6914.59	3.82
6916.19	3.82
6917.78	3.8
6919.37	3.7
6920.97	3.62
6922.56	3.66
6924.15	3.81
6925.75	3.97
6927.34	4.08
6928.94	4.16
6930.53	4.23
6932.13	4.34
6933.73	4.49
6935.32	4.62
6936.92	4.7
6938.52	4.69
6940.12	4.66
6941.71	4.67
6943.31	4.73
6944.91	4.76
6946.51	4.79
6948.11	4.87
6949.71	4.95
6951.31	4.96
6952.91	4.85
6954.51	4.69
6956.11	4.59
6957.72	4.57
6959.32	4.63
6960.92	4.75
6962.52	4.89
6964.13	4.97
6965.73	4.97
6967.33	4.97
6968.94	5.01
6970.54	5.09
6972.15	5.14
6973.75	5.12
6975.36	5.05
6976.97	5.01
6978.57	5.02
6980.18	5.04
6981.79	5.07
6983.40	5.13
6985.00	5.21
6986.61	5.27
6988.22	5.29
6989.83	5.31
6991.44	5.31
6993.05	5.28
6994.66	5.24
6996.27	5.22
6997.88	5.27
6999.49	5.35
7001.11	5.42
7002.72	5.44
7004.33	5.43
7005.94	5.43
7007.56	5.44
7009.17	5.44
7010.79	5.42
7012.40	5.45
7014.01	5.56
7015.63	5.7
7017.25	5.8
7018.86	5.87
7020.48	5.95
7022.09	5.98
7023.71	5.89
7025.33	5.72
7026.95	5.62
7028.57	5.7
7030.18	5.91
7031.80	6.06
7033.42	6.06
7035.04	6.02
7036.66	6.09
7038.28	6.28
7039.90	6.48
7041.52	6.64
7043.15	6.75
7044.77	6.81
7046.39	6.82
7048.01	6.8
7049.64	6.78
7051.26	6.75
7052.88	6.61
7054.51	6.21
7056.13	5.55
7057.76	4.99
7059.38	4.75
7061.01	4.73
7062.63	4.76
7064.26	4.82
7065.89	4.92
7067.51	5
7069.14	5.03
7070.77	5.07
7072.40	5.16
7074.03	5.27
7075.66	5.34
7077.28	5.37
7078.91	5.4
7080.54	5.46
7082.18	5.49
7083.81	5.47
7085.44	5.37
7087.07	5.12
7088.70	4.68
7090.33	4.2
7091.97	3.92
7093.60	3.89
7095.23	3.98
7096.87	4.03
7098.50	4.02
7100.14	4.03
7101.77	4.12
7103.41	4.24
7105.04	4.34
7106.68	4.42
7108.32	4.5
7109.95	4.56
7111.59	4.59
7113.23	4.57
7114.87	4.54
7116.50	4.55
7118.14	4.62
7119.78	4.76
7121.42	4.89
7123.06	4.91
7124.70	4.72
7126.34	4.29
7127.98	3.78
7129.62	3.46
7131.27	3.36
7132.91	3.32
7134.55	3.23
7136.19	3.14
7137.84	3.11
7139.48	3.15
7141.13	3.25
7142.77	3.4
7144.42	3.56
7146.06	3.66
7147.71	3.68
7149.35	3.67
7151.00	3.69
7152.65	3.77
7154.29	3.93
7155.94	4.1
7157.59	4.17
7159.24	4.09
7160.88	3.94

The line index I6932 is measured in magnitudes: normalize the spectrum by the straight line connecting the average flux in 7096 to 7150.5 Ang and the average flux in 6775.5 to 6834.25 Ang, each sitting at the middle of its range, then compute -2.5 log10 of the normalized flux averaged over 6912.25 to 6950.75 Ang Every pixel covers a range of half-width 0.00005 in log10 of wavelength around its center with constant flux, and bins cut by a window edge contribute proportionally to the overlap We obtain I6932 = -0.21 mag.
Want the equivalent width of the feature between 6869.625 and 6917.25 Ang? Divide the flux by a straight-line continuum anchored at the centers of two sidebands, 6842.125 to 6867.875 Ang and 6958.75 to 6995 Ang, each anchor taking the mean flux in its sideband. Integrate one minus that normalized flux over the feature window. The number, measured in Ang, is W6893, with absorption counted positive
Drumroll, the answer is 3.1 Ang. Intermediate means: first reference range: 3.3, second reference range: 5.08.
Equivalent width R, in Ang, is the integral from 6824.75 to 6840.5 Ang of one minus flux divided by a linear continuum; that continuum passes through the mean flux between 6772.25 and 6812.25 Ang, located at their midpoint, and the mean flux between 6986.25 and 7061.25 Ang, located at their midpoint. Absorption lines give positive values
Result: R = 1.7 Ang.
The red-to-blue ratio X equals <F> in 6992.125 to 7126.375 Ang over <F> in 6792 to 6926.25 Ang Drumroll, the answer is 1.55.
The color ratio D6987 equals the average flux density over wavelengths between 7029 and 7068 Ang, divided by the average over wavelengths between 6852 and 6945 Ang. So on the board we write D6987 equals 1.6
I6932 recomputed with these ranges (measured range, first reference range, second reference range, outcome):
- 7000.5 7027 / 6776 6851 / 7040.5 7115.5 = -0.199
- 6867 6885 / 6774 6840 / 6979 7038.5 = 0.175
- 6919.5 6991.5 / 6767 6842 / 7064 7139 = -0.213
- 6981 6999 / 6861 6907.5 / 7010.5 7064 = -0.011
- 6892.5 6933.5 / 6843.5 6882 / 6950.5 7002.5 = 0.075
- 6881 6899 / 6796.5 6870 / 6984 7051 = 0.161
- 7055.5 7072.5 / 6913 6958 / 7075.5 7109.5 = -0.088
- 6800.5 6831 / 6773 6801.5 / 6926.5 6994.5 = 0.080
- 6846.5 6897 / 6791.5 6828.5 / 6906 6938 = 0.096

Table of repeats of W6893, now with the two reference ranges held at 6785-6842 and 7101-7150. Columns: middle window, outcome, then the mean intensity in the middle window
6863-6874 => 0.2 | 3.29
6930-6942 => -3.5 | 4.55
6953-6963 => -3.1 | 4.69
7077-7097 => -4.6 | 4.81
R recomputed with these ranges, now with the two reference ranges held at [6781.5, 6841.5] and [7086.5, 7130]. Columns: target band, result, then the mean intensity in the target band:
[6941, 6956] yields -4.2 Ang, 4.8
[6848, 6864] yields 0.9 Ang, 3.19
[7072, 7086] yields -3.7 Ang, 5.38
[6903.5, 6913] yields -0.8 Ang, 3.88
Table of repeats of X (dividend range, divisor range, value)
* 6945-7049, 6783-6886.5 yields 1.67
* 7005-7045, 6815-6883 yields 1.78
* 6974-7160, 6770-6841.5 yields 1.53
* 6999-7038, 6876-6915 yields 1.57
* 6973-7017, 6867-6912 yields 1.49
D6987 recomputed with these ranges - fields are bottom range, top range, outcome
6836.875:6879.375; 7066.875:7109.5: 1.42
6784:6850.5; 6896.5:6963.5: 1.31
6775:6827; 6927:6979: 1.48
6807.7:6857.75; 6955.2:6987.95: 1.52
